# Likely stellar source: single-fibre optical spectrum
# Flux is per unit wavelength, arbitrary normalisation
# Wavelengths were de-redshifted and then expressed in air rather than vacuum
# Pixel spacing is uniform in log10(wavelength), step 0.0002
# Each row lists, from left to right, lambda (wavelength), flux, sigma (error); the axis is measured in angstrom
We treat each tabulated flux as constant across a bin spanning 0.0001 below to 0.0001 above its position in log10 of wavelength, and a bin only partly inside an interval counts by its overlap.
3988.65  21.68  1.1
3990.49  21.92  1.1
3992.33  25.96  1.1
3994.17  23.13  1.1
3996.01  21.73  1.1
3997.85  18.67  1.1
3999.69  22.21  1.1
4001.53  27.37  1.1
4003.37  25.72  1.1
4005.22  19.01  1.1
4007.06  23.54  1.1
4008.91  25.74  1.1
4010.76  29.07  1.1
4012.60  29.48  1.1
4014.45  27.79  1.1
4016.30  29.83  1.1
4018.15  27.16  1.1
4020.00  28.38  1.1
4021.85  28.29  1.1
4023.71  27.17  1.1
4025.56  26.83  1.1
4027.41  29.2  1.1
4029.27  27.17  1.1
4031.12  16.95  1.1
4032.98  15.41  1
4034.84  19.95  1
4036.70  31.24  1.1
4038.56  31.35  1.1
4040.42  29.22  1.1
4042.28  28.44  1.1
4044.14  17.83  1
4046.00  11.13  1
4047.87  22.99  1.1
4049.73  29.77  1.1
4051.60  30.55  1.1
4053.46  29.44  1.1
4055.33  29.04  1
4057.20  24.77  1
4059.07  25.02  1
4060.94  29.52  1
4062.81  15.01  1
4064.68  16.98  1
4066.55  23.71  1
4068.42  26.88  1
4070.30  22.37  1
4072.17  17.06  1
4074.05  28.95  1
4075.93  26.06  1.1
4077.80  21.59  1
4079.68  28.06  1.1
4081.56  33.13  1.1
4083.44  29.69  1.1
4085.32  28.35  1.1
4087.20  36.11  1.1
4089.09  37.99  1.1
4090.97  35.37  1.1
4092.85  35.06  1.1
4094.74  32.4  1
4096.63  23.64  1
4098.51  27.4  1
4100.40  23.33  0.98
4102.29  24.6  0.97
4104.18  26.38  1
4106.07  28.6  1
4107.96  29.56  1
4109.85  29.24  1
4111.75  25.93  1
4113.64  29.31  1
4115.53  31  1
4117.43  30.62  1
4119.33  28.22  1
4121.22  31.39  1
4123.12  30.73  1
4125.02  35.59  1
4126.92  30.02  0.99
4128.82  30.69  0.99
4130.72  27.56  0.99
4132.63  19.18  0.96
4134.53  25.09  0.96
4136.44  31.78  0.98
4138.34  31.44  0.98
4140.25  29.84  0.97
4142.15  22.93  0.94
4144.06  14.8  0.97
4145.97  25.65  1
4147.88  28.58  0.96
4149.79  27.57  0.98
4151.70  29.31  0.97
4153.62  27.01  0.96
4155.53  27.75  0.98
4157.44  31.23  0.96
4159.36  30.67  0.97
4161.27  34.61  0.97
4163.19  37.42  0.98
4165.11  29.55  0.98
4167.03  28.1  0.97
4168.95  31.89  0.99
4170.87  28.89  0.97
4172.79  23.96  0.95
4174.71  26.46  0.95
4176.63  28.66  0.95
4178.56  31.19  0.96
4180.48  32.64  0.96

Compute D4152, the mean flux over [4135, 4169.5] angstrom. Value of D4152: 28.8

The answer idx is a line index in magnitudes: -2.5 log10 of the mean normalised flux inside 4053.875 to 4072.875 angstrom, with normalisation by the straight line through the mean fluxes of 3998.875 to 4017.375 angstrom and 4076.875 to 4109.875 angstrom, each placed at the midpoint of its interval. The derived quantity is 0.21 mag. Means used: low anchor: 26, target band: 23.3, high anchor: 29.5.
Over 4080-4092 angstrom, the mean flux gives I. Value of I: 33.2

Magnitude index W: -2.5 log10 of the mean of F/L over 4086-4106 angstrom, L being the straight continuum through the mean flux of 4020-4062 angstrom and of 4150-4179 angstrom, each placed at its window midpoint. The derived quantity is -0.10 mag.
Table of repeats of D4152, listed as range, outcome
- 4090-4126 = 29.4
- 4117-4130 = 31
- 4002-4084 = 25.4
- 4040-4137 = 27.3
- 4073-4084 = 27.7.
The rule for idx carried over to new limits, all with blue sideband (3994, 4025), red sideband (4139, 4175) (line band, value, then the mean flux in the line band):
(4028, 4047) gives 0.14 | 23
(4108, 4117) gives -0.06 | 29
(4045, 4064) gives 0.08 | 24.6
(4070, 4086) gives 0.02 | 26.3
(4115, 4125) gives -0.12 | 30.8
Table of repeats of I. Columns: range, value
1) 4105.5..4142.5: 29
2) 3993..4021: 25.3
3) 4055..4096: 27.4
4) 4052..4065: 24.9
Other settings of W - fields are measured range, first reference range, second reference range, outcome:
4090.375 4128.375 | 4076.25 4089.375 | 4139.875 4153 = -0.049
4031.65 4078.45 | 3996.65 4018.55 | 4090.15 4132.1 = 0.128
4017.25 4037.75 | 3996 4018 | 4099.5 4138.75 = 0.023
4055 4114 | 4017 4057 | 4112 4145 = -0.009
